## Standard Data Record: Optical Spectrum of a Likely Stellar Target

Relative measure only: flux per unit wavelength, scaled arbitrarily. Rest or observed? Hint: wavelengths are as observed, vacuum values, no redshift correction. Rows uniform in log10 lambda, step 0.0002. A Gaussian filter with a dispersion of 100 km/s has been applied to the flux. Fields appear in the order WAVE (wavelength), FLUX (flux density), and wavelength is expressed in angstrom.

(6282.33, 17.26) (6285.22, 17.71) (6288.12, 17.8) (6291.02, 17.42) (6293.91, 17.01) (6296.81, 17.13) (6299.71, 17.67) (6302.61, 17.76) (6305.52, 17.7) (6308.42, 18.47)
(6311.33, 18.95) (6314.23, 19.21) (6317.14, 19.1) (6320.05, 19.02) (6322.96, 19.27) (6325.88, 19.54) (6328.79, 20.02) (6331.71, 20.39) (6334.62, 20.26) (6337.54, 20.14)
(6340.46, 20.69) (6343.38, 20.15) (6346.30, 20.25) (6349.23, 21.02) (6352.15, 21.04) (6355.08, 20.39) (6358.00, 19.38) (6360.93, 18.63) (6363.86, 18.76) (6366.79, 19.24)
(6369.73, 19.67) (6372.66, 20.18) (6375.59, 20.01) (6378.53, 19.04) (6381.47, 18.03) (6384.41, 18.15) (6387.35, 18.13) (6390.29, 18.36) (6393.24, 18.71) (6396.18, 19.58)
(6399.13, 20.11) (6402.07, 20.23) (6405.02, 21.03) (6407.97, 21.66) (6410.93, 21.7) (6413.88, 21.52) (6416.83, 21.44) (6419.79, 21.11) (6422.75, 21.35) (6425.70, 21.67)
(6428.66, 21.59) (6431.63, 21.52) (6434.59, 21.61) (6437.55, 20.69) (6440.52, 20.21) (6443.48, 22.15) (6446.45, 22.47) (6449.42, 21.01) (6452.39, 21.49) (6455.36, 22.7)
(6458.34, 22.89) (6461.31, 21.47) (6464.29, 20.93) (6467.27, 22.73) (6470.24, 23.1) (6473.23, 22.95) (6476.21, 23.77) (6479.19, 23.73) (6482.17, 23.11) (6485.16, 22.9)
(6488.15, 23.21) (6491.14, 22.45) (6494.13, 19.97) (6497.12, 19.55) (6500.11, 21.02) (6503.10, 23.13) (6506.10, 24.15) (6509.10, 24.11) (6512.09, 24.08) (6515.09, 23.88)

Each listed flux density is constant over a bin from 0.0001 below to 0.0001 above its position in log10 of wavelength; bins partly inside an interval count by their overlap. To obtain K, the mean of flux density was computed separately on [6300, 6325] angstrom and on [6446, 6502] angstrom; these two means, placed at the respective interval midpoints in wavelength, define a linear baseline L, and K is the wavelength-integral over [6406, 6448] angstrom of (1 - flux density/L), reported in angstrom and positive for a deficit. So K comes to -0.63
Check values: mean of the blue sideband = 18.7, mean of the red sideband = 22.2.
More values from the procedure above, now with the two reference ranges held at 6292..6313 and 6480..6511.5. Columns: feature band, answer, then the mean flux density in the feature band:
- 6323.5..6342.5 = -1.6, 20.1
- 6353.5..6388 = 0.5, 19.2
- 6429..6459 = -0.6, 21.6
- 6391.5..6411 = -0.1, 20.3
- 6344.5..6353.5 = -0.9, 20.7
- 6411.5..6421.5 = -0.4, 21.4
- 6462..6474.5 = -0.3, 22.3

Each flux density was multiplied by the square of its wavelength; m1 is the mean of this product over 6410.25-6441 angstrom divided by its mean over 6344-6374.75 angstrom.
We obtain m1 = 1.10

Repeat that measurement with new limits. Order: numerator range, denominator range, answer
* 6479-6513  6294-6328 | 1.29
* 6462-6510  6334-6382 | 1.18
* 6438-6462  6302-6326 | 1.21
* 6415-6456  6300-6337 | 1.17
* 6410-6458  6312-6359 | 1.11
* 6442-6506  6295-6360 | 1.20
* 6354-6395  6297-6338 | 1.02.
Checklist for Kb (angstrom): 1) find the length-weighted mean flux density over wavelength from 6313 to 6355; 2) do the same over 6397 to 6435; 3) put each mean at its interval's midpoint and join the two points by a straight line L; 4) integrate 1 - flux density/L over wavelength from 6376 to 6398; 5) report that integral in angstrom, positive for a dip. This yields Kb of 2.3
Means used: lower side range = 20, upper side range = 21.2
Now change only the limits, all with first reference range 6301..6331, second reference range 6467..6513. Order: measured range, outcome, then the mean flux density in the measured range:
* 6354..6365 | 0.3 angstrom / 19.3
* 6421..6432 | -0.1 angstrom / 21.5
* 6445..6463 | 0.0 angstrom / 22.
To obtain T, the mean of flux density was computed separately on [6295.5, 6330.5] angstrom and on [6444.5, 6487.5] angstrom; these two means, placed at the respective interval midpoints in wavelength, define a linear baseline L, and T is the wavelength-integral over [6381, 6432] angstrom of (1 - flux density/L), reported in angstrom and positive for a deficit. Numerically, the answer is 1.7 angstrom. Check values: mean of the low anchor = 18.7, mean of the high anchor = 22.5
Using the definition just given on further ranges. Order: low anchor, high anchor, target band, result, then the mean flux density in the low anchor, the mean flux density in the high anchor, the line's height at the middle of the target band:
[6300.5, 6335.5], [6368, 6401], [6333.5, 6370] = -1.68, 19.1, 19.1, 19.1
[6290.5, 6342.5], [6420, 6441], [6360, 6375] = 0.46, 18.9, 21.3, 20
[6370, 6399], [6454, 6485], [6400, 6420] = -1.09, 19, 22.7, 20.1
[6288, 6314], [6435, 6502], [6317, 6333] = -0.99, 17.8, 22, 18.4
